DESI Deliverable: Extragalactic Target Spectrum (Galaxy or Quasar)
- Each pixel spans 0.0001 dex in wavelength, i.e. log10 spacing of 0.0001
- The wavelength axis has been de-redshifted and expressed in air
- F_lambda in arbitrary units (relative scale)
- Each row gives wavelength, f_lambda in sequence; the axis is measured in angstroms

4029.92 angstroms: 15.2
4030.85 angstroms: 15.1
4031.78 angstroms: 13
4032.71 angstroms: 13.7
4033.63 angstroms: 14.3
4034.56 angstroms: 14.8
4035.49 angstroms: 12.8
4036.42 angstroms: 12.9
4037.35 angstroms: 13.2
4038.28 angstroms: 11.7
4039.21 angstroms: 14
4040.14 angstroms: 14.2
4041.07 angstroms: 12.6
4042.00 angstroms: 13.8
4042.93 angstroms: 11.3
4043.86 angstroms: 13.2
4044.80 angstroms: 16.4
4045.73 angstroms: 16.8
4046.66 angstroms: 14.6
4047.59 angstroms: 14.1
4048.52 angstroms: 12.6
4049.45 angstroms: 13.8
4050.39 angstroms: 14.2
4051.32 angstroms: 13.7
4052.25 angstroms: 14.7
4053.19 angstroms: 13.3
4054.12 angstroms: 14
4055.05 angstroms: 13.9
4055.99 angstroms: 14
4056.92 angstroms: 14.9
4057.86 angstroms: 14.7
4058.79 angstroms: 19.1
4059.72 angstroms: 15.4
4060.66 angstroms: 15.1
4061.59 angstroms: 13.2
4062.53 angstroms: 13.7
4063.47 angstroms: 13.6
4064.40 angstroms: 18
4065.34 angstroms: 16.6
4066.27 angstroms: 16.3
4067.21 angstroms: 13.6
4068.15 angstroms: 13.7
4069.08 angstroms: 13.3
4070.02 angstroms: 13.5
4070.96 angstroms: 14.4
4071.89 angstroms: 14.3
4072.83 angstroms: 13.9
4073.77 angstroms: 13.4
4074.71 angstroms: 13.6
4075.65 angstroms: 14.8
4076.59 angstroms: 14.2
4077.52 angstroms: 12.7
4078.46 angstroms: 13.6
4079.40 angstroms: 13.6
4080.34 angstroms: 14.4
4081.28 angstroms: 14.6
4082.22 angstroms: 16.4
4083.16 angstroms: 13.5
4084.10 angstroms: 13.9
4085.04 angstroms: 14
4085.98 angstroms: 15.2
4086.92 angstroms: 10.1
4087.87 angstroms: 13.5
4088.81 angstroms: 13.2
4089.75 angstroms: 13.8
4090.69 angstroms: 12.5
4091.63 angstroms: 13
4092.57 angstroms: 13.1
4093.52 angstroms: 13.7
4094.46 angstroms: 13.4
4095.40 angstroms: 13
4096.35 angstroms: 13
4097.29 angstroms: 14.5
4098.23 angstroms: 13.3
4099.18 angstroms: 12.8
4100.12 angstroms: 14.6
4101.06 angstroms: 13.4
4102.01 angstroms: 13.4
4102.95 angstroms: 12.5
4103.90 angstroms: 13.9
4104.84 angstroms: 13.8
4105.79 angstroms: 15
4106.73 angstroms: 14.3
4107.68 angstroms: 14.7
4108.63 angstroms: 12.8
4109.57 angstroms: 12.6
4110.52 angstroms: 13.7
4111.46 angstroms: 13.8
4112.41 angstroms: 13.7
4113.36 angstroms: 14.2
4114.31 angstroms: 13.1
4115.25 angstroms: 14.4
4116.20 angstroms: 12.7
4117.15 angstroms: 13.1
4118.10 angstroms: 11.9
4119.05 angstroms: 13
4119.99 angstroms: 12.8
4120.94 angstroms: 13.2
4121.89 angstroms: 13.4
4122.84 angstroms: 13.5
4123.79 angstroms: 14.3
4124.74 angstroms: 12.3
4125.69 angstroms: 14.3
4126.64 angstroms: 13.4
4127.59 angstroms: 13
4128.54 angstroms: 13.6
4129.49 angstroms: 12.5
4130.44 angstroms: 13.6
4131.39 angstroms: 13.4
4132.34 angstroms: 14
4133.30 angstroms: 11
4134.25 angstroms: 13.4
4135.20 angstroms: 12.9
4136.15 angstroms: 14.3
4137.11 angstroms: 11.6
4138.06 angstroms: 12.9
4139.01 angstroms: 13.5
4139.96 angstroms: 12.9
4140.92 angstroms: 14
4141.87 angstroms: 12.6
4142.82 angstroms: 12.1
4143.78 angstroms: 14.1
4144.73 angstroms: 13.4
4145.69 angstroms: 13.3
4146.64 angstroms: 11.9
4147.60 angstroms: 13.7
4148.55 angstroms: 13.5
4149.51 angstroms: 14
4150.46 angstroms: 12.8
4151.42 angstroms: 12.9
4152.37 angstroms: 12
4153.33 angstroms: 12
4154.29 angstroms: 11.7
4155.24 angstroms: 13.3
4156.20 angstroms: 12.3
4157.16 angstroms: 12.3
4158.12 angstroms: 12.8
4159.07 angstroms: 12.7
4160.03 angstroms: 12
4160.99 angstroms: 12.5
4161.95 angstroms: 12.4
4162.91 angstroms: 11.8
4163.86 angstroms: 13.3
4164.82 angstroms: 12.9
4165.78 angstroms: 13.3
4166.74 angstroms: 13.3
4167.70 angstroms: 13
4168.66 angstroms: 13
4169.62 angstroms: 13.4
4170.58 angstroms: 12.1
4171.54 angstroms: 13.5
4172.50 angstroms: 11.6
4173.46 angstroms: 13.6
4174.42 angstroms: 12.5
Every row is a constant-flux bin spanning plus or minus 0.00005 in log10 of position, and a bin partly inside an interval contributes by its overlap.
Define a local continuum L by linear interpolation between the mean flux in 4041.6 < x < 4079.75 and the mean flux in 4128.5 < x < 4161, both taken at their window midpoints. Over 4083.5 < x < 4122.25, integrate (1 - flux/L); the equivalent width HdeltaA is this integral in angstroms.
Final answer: 0.6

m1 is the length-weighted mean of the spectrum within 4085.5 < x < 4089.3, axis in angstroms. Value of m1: 13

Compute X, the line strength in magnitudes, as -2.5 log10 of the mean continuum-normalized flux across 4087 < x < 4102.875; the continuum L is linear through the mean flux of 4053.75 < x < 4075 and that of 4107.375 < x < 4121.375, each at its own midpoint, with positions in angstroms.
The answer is 0.04 mag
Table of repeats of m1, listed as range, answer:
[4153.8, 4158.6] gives 12.5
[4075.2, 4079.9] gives 13.8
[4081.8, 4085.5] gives 14.4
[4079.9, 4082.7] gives 15.1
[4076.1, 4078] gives 13.5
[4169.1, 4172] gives 13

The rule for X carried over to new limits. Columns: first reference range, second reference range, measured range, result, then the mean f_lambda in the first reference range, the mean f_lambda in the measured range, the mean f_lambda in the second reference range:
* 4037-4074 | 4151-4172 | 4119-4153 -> -0.01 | 14.3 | 13.1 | 12.7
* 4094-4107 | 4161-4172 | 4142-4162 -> 0.03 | 13.6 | 12.7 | 12.9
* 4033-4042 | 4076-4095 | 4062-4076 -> -0.07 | 13.4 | 14.4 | 13.6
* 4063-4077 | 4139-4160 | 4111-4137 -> 0.01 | 14.5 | 13.3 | 12.9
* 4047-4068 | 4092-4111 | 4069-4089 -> 0.02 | 14.6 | 13.8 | 13.6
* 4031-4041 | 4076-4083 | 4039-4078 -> -0.04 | 13.5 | 14.3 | 14.2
